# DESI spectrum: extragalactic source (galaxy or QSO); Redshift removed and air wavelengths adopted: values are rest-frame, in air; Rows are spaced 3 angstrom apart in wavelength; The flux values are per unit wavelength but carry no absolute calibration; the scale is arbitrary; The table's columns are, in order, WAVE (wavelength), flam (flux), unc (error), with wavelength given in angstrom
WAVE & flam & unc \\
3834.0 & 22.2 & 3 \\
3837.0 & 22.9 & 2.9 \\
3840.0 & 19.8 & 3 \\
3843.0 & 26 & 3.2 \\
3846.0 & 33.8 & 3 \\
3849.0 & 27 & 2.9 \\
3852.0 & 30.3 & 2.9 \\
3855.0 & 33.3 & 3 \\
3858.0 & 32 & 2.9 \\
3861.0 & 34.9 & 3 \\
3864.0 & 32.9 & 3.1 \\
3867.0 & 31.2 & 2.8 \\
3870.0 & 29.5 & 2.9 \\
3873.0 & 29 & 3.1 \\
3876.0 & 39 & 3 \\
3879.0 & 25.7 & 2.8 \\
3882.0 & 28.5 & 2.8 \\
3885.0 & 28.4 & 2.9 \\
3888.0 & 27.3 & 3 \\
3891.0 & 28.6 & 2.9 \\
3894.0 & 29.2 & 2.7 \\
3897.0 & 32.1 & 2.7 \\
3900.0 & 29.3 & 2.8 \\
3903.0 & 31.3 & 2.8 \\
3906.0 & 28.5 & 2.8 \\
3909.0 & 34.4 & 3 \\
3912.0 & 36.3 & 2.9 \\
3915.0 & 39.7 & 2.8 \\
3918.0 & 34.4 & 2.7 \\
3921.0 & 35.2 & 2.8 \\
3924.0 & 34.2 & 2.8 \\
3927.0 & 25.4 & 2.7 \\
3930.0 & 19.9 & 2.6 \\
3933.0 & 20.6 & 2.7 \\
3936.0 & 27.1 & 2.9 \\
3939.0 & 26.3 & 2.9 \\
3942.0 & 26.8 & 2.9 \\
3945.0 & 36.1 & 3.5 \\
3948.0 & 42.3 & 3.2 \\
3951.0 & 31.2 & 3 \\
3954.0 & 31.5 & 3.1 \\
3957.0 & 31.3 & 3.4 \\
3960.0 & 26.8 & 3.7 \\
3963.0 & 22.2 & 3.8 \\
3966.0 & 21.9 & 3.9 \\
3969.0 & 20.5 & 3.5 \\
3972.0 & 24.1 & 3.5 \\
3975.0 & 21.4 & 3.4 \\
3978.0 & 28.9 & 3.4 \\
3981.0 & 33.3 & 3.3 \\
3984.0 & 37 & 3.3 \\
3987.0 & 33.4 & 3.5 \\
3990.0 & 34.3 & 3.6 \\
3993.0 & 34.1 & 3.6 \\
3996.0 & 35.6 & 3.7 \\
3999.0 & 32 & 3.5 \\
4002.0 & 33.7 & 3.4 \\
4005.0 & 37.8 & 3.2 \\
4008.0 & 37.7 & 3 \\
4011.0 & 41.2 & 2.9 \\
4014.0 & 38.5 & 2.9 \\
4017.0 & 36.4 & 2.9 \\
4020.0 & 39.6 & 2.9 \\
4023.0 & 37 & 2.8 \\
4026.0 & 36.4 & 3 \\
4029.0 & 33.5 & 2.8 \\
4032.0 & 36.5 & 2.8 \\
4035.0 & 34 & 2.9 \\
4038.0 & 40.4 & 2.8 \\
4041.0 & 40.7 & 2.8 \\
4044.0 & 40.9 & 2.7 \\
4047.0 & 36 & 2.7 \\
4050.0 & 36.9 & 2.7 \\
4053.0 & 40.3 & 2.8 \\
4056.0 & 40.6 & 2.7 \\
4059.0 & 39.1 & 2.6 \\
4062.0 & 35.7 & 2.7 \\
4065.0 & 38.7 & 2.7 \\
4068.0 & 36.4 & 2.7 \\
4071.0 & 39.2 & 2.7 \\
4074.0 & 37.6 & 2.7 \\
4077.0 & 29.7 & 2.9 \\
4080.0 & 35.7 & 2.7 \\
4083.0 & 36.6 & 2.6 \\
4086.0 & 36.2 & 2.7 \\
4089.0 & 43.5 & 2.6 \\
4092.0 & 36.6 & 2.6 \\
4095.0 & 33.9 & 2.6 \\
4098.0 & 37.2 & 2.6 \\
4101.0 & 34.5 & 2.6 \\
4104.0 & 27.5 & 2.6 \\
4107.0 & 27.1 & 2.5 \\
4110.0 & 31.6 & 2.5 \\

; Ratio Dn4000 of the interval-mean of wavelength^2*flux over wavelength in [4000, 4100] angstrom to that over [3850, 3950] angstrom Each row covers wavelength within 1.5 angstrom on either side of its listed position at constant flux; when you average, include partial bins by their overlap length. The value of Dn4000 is 1.30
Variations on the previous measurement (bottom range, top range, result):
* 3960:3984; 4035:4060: 1.59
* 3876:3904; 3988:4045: 1.33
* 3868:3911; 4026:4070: 1.36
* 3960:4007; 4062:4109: 1.24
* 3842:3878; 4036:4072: 1.35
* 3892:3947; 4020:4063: 1.32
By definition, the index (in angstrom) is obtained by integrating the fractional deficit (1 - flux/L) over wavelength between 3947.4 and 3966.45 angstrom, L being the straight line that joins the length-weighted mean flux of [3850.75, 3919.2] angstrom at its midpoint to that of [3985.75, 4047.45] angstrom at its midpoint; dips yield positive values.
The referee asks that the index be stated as 2.71 angstrom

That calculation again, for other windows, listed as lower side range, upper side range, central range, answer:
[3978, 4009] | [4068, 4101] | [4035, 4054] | -1.66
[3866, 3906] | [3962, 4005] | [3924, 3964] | 1.71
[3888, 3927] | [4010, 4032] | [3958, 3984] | 6.99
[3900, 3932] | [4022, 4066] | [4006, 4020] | -0.87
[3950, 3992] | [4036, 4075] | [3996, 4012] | -1.88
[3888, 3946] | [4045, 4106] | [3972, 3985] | 1.38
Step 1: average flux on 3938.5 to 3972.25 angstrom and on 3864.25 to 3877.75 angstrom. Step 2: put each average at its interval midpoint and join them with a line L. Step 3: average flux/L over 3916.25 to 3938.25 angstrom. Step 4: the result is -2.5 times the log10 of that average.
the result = 0.06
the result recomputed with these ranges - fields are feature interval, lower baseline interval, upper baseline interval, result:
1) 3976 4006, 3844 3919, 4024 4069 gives 0.059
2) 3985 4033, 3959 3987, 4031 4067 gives -0.129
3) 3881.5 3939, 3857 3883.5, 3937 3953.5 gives 0.068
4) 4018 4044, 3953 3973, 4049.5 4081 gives -0.128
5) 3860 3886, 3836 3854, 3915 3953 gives -0.111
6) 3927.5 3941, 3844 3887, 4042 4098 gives 0.363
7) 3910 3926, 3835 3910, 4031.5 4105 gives -0.135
